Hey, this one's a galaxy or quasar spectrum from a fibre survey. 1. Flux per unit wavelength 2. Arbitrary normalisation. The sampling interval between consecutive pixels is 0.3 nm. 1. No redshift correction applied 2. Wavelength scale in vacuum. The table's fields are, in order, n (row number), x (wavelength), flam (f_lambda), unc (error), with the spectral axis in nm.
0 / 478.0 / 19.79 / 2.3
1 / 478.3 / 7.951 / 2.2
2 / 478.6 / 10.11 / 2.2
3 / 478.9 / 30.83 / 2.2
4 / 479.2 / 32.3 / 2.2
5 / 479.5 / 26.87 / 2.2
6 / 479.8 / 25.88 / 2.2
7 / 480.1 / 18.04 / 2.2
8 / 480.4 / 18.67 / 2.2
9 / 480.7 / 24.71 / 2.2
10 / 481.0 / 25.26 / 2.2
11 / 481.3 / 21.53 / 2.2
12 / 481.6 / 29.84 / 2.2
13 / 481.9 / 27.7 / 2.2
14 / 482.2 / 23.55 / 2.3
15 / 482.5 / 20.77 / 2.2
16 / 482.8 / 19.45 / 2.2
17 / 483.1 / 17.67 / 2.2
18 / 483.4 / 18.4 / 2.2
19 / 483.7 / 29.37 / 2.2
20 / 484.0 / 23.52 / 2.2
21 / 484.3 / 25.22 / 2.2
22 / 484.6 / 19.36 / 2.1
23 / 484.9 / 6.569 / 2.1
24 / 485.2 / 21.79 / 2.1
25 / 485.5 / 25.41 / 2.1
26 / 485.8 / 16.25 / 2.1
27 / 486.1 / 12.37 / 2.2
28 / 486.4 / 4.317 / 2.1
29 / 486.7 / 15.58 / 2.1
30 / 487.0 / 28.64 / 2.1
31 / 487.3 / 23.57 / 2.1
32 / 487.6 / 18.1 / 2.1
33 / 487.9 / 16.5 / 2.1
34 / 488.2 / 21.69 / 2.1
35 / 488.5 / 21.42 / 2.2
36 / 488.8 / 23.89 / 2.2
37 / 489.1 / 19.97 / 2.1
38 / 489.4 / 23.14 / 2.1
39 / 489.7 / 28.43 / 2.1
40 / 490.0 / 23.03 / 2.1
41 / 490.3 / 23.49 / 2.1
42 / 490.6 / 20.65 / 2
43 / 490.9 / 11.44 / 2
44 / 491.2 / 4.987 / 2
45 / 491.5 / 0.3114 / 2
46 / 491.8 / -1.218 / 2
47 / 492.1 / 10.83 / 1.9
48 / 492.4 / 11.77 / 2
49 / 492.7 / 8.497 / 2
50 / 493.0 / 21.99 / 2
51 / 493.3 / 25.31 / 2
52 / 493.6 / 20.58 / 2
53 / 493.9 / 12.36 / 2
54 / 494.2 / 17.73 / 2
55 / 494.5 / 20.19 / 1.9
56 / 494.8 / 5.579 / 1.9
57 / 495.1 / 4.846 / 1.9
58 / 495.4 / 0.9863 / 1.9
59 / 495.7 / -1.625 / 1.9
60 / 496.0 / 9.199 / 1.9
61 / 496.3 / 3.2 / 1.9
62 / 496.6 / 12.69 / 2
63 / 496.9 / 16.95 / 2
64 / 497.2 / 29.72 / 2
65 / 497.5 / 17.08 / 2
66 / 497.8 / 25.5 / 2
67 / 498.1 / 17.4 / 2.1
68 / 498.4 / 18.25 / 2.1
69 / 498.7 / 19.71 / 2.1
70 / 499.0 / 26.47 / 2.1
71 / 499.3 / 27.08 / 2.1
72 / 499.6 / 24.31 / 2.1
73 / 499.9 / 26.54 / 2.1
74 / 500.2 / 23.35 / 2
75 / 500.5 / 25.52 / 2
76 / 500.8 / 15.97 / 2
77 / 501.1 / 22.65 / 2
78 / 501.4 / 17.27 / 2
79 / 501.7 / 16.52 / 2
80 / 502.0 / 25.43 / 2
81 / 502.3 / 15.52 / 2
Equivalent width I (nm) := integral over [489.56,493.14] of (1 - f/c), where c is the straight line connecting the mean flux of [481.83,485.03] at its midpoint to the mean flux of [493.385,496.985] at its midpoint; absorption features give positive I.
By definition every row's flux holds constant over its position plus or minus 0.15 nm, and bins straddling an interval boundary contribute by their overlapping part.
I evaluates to 0.11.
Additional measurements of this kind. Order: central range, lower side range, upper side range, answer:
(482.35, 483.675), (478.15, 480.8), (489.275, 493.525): -0.02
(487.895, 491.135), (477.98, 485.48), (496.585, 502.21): 0.11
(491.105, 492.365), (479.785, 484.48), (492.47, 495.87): 0.87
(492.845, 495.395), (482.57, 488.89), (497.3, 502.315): 0.68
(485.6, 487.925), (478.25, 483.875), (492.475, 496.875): 0.12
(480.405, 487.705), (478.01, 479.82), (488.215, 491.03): 0.36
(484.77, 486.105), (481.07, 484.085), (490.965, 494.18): 0.19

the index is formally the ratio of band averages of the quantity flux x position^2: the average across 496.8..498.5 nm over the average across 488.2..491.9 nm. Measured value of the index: 1.27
